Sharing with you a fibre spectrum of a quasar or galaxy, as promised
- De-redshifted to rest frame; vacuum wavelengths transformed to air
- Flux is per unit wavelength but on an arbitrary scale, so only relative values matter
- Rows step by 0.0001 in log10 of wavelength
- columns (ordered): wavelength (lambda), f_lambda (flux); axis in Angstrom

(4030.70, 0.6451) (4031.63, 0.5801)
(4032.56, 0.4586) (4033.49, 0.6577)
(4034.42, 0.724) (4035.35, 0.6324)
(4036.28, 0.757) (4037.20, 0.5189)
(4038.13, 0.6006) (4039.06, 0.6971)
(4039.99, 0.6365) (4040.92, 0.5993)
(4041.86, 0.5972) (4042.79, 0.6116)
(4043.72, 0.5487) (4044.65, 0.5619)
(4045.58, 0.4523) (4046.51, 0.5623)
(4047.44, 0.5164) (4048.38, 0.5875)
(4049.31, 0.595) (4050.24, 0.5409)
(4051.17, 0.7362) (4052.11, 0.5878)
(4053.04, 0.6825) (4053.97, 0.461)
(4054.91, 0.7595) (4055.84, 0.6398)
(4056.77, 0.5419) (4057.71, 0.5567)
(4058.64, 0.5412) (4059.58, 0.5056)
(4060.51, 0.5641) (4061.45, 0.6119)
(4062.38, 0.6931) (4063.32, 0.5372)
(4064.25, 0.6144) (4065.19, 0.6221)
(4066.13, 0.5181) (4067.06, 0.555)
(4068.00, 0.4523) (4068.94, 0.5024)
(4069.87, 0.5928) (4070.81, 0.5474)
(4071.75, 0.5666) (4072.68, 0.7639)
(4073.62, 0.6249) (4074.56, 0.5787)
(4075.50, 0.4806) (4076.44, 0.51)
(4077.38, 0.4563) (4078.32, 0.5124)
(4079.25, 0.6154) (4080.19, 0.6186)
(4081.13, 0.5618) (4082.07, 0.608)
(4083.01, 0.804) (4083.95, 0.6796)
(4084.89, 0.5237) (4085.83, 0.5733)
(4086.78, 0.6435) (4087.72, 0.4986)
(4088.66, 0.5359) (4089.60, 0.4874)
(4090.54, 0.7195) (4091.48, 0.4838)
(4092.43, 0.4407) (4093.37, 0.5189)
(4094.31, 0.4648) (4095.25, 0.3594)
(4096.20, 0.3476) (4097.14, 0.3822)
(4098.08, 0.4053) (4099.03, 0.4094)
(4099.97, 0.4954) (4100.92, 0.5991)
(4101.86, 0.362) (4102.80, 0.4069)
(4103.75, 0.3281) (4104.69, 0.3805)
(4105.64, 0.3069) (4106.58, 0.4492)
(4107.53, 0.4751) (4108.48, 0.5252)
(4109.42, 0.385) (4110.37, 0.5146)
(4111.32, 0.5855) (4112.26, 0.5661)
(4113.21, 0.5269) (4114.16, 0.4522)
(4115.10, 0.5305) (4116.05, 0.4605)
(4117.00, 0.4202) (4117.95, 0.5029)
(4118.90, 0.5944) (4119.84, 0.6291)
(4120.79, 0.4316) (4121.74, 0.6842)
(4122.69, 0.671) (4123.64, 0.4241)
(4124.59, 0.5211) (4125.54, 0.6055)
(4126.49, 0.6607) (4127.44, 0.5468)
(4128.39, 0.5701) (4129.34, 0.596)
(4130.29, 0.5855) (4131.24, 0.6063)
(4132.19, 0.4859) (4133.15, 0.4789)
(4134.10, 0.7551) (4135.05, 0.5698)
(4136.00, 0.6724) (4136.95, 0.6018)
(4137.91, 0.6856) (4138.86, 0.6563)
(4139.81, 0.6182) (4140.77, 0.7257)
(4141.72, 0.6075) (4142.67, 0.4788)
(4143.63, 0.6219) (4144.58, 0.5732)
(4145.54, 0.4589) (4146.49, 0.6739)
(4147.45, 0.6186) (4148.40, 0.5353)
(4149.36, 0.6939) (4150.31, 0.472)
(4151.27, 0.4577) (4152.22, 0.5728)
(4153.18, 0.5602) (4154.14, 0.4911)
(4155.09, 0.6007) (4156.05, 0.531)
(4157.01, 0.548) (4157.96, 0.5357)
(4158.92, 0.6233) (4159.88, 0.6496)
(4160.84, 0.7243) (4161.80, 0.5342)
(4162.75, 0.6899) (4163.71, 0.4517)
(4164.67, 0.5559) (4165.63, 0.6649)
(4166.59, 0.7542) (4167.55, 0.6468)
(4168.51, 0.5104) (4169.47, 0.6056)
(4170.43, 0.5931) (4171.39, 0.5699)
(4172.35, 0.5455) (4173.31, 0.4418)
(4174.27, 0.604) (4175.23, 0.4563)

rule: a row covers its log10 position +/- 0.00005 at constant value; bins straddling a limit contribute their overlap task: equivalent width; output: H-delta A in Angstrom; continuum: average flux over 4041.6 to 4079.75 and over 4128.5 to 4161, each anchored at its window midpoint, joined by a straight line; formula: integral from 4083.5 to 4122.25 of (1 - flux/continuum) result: 6.1 Angstrom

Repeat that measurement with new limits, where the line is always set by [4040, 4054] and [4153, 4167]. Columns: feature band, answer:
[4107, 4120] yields 1.8 Angstrom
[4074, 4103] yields 3.3 Angstrom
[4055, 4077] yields 0.4 Angstrom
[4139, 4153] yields 0.3 Angstrom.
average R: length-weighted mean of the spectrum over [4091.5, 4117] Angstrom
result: 0.449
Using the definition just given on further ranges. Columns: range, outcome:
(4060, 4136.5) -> 0.535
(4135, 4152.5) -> 0.595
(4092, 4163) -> 0.536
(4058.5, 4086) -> 0.578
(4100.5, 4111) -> 0.432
